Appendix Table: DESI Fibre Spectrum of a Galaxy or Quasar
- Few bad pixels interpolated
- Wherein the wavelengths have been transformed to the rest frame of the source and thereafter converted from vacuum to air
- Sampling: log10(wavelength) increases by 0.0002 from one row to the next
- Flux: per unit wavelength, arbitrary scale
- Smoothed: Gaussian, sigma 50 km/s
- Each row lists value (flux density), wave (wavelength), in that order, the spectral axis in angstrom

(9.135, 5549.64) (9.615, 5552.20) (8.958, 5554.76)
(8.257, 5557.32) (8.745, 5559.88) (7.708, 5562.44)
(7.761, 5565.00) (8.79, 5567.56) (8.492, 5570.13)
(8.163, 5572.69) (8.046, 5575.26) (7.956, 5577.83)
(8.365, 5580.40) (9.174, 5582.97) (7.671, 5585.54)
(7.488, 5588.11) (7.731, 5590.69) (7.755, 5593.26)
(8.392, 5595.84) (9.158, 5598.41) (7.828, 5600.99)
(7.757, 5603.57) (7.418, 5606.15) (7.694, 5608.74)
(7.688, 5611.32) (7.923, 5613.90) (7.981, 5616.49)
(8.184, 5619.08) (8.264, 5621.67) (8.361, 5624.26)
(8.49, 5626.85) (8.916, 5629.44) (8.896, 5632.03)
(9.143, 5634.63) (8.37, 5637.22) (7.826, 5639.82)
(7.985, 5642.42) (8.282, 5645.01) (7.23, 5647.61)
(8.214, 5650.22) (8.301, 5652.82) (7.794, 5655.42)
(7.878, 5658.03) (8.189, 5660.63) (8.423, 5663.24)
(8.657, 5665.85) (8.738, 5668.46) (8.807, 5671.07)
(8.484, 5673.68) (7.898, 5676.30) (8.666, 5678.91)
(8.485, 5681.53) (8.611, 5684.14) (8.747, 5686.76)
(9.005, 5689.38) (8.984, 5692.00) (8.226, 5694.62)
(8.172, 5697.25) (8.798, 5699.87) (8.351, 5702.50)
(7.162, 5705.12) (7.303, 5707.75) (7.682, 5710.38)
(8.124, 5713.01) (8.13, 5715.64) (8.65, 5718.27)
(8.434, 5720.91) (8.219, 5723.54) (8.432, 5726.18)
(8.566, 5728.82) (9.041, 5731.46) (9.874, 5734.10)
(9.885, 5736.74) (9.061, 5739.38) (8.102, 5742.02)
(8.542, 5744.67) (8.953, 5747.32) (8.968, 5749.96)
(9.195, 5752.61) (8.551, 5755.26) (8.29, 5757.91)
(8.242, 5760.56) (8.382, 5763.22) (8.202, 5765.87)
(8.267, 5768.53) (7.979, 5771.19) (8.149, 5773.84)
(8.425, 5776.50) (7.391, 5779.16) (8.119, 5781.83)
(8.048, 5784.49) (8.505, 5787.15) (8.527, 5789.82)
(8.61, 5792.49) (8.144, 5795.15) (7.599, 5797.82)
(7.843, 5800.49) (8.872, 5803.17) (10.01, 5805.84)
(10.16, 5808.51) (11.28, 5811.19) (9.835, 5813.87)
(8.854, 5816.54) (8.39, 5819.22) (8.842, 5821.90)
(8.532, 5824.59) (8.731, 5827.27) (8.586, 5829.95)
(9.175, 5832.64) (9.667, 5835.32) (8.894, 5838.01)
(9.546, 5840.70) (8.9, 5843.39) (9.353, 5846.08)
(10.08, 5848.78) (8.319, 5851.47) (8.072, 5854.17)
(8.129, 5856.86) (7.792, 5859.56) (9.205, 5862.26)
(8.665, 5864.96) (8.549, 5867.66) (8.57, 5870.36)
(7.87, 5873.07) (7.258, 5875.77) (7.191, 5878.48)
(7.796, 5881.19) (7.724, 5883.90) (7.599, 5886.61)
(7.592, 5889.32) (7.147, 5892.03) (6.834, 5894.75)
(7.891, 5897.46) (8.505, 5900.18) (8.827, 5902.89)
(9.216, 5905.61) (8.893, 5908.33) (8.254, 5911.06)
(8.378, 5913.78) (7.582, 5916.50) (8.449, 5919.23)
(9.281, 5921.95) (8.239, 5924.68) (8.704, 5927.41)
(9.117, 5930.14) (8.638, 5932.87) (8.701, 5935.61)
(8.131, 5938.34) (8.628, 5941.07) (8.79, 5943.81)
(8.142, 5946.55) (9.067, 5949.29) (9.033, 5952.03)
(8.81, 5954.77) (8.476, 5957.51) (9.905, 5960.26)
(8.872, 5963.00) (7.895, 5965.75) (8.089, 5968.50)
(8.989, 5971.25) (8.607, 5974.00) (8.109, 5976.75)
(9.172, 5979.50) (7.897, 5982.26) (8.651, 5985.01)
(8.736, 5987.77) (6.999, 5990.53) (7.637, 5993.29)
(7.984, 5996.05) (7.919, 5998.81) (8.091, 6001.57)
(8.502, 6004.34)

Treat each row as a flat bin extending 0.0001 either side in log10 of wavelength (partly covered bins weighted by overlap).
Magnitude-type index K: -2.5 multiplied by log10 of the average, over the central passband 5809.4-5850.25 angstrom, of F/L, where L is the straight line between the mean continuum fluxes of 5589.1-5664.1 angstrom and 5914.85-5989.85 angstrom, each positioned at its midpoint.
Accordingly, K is -0.10 mag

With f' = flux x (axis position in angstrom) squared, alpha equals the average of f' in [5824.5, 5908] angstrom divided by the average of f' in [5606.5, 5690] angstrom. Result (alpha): 1.09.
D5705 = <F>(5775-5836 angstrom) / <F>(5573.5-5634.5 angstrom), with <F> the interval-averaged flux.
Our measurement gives 1.1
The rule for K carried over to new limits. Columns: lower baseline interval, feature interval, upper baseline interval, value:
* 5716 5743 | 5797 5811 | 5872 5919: -0.09 mag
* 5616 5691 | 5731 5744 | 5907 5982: -0.09 mag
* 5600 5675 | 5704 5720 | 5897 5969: 0.06 mag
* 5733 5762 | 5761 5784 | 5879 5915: 0.08 mag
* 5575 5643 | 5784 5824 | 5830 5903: -0.08 mag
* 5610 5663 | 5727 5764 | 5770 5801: -0.09 mag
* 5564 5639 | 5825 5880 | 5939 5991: -0.02 mag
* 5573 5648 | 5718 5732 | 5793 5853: 0.02 mag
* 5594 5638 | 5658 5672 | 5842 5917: -0.03 mag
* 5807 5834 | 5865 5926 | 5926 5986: 0.11 mag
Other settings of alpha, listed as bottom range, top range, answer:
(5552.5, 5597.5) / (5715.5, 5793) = 1.10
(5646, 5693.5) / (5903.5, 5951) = 1.12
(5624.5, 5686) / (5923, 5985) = 1.14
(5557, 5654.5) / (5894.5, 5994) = 1.17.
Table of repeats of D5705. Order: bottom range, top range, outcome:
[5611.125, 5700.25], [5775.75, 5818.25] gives 1.05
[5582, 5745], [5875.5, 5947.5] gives 0.99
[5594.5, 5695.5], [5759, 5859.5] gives 1.05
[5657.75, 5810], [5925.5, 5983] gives 1.02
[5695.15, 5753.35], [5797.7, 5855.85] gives 1.07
